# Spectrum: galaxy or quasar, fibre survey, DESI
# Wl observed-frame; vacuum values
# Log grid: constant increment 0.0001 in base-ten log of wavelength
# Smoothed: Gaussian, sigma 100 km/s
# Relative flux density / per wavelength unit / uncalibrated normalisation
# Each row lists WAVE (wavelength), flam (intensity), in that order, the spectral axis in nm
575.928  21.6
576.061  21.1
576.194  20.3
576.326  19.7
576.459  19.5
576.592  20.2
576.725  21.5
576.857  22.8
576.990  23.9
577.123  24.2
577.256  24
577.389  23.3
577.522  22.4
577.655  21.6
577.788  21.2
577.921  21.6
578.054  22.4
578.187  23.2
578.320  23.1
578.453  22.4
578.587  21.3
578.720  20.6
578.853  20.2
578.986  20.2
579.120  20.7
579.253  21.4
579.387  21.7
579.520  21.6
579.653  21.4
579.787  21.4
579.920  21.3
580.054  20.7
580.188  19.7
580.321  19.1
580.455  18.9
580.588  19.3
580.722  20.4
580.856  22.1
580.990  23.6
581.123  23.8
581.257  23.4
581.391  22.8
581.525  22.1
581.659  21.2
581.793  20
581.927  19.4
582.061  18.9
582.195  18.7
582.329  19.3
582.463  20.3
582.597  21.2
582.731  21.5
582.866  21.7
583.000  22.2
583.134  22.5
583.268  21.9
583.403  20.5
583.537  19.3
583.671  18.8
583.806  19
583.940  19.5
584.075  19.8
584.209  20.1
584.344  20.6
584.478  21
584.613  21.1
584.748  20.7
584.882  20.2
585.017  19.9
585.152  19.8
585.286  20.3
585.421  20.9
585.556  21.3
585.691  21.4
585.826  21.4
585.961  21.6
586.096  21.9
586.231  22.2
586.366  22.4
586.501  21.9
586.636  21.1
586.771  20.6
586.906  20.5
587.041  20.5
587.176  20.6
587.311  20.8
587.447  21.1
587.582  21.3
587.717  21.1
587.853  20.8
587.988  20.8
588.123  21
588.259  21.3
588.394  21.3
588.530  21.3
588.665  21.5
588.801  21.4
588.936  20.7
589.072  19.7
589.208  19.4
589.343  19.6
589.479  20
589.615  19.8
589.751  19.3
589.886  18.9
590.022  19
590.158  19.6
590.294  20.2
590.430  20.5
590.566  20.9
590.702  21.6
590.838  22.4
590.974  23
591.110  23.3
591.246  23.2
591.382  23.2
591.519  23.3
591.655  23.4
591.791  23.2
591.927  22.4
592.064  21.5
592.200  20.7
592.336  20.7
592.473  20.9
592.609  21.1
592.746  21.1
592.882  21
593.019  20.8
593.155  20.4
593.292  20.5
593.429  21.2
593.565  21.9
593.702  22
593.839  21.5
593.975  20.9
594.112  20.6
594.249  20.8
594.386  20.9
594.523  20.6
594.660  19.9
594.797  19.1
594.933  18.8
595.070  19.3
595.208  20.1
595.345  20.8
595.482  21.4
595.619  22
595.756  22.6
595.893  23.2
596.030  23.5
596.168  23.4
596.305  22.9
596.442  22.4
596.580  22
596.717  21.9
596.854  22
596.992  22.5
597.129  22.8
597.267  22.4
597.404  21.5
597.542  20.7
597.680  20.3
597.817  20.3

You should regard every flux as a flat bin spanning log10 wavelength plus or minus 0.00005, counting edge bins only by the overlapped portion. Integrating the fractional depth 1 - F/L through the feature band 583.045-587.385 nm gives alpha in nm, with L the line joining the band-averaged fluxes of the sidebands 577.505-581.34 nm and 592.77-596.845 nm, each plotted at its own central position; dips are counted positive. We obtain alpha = 0.119 nm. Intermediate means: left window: 21.4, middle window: 20.8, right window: 21.3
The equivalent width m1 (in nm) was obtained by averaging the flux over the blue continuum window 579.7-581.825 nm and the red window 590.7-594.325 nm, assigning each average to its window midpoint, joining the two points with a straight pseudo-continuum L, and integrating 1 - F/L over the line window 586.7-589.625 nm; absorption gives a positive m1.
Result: 0.11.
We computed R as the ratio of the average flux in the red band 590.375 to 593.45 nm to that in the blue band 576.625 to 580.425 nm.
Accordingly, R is 1.00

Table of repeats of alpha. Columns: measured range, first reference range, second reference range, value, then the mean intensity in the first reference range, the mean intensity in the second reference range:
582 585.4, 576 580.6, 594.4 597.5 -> 0.17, 21.4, 21.6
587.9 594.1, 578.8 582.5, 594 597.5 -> 0.04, 20.8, 21.5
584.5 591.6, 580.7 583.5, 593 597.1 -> 0.11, 21.3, 21.4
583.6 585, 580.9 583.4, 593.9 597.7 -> 0.08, 21.3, 21.4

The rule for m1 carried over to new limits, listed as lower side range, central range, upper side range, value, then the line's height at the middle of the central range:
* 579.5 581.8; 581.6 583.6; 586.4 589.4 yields 0.06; 21.2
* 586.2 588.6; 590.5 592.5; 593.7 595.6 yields -0.15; 20.8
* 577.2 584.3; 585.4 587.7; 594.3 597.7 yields 0.00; 21.2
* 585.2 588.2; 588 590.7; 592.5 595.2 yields 0.08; 21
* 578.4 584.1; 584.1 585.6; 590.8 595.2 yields 0.03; 21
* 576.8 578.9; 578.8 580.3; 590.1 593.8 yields 0.10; 22.3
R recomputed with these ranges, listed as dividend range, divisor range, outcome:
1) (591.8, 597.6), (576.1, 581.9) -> 0.99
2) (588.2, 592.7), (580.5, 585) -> 1.02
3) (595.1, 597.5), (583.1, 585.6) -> 1.09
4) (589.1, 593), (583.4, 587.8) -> 1.02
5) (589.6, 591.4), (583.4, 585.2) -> 1.05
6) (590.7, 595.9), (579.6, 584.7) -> 1.03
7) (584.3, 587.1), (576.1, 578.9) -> 0.96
